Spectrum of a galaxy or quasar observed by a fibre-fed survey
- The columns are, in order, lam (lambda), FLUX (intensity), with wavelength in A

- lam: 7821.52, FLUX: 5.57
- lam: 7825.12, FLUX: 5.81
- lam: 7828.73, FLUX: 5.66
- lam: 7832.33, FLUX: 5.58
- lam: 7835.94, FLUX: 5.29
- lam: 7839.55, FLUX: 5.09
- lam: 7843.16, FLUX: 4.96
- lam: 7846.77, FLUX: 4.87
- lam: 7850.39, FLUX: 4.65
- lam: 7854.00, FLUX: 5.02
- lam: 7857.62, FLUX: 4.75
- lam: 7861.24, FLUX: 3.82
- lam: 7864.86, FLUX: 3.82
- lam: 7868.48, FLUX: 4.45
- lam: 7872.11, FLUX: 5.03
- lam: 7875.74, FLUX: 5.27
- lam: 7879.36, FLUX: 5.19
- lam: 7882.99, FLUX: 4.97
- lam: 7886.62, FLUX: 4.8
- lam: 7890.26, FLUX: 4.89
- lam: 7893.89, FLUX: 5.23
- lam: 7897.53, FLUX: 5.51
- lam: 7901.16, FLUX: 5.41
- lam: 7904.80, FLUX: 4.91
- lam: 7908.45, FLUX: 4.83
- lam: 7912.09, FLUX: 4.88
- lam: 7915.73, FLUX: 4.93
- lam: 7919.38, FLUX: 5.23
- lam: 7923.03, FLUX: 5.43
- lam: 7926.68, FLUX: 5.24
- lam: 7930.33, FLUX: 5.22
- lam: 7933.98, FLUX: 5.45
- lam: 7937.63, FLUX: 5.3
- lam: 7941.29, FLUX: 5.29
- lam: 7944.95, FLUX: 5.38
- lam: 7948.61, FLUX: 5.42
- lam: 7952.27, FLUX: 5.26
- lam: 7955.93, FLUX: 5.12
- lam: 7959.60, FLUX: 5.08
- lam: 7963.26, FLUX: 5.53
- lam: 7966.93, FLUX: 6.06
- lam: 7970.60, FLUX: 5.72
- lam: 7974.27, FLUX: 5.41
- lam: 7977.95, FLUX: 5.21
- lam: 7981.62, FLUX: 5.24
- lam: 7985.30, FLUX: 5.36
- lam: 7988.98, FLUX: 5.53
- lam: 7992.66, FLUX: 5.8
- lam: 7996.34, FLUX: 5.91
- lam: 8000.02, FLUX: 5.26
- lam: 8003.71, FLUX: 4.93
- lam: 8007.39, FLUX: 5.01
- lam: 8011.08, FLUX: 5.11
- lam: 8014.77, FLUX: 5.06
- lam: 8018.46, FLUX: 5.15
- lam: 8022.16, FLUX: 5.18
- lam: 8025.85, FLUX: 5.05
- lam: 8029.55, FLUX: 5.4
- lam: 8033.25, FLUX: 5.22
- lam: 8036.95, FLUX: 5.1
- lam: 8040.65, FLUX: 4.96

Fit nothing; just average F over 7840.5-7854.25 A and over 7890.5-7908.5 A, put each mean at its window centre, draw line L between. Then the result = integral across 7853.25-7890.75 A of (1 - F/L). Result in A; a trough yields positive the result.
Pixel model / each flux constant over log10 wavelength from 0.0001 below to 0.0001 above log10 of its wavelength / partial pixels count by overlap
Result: 2.3 A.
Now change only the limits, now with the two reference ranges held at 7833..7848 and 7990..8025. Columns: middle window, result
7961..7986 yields -1.3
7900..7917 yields 0.6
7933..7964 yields -0.6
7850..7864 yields 1.7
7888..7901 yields -0.2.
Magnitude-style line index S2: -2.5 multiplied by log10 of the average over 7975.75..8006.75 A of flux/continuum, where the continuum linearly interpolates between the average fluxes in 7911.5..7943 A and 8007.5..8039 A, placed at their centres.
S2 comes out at -0.04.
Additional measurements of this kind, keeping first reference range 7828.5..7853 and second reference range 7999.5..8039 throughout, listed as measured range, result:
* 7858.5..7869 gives 0.26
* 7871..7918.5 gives 0.01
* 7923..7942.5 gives -0.04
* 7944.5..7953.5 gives -0.05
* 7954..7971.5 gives -0.07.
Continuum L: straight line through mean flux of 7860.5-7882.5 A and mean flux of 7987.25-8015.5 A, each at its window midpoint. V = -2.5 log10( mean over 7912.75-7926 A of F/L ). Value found -0.06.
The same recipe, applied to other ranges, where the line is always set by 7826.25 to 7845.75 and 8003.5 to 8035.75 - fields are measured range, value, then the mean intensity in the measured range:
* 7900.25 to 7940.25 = 0.01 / 5.16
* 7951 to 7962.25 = 0.00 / 5.18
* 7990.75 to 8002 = -0.10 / 5.65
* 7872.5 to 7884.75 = 0.03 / 5.13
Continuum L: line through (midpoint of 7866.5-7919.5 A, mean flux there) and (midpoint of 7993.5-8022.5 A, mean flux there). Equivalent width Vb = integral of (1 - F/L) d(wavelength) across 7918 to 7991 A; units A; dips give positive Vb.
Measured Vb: -3.5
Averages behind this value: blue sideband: 5.02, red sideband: 5.22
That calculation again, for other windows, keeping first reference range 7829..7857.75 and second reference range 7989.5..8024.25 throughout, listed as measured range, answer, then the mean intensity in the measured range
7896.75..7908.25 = -0.1 A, 5.19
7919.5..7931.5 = -0.3 A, 5.29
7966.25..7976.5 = -0.9 A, 5.67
